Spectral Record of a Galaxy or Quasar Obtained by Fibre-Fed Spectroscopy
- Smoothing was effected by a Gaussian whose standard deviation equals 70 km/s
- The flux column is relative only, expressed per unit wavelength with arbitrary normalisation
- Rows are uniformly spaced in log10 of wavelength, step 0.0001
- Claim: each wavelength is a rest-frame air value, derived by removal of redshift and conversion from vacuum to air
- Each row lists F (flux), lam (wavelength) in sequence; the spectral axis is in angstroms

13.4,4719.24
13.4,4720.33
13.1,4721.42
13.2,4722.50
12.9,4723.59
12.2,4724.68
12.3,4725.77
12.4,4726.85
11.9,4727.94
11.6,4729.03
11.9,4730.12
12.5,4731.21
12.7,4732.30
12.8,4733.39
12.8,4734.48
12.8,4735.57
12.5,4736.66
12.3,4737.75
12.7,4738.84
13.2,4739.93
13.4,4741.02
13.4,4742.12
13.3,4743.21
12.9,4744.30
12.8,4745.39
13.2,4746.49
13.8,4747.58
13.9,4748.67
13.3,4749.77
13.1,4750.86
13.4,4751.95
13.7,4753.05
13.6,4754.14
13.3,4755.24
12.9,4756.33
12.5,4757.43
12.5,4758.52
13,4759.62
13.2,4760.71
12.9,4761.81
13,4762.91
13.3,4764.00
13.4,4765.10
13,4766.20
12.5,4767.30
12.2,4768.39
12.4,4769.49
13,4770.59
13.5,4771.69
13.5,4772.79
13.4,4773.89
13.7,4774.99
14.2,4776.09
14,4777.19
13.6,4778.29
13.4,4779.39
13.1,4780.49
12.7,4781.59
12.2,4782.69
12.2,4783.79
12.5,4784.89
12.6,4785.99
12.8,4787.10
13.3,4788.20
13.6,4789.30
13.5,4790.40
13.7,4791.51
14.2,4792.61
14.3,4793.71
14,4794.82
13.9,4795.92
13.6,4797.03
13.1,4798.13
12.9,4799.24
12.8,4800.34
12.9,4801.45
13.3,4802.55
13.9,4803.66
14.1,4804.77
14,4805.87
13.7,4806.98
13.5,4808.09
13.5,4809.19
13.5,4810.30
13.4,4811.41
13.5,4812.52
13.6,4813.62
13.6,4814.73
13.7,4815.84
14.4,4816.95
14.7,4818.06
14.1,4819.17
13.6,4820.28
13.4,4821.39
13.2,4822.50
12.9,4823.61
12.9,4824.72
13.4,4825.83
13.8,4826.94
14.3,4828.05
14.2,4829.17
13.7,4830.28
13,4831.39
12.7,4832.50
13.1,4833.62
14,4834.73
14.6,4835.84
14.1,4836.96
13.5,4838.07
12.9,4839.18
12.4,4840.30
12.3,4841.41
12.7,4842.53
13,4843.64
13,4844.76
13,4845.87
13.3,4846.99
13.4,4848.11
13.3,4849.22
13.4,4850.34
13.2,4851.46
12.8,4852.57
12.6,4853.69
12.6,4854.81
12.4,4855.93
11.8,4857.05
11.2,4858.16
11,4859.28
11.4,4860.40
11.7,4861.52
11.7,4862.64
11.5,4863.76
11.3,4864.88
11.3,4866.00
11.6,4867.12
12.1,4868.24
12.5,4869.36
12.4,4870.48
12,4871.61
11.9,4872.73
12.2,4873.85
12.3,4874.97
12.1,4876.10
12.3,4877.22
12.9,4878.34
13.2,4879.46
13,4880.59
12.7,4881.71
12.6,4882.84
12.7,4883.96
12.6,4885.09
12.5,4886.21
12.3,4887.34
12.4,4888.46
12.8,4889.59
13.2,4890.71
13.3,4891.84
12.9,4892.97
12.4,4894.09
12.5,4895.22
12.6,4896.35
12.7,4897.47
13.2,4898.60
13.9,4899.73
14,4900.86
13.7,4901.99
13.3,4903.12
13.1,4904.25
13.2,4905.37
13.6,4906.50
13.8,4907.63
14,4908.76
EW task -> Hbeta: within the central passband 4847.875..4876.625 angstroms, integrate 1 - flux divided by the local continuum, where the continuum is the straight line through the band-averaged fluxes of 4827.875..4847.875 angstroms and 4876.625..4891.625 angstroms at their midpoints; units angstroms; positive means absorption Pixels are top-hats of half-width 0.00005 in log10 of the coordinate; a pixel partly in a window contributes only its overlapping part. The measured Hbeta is 1.9 angstroms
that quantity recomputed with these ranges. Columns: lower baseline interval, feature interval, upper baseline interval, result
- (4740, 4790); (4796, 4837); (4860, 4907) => -2.2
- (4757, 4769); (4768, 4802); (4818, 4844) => -0.5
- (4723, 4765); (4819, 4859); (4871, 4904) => -1.0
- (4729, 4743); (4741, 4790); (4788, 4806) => 0.0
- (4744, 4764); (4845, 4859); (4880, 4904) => 0.3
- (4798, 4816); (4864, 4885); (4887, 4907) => 1.4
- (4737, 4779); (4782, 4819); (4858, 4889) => -2.0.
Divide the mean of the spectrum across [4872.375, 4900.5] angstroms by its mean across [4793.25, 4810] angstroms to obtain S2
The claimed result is 0.94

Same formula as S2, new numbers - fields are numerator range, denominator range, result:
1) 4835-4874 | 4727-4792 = 0.96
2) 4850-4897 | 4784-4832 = 0.91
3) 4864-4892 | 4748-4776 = 0.94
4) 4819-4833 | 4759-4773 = 1.04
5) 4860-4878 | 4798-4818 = 0.88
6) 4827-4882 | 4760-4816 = 0.95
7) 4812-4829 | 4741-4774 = 1.04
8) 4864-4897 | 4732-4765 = 0.95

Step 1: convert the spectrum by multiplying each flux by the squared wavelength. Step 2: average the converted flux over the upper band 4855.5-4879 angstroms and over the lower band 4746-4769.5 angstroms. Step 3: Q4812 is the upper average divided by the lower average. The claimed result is 0.95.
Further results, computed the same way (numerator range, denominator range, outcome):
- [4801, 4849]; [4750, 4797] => 1.04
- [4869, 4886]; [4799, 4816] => 0.95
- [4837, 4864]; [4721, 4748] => 1.03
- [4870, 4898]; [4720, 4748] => 1.05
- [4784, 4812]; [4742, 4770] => 1.05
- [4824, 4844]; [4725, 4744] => 1.10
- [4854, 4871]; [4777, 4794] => 0.92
